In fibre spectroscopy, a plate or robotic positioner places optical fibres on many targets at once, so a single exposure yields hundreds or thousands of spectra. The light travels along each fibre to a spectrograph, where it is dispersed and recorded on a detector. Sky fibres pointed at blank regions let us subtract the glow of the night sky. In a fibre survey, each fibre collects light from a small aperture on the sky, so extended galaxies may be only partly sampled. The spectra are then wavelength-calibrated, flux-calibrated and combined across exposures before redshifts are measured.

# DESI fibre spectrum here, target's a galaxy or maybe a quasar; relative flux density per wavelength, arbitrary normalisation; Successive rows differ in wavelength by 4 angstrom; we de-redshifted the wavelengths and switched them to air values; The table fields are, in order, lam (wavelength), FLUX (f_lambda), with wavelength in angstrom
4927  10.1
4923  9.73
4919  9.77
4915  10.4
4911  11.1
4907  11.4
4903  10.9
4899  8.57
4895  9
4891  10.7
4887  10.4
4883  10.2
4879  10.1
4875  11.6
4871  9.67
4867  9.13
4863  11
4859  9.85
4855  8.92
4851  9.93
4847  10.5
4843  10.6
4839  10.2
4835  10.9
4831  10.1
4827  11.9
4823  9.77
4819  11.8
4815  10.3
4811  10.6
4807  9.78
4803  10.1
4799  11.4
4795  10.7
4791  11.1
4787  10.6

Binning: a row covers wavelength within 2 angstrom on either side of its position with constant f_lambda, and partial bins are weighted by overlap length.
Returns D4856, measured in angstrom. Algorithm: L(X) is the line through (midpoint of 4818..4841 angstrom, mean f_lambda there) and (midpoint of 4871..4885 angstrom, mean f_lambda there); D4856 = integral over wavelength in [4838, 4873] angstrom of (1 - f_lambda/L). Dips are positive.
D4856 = 2.10 angstrom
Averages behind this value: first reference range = 10.7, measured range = 9.97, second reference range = 10.5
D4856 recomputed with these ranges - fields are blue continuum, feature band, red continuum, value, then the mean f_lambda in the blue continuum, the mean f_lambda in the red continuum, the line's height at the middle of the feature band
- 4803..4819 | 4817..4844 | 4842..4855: -1.3 angstrom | 10.4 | 10.1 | 10.2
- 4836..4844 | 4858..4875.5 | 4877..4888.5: 0.3 angstrom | 10.4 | 10.2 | 10.3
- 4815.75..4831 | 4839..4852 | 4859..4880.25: 0.3 angstrom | 10.9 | 10.3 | 10.6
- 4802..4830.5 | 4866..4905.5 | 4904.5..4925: 1.7 angstrom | 10.6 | 10.5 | 10.5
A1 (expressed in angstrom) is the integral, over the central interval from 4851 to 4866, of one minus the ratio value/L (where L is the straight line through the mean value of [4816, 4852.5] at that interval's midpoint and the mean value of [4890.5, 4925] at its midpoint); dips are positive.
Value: 0.9 angstrom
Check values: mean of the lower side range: 10.6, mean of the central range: 9.87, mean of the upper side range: 10.2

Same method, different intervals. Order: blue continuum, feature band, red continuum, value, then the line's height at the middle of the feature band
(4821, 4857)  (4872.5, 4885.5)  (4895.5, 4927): -0.4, 10.2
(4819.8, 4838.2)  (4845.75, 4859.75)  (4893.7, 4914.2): 1.1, 10.6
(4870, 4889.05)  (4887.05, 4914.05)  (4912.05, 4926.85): -0.2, 10.2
